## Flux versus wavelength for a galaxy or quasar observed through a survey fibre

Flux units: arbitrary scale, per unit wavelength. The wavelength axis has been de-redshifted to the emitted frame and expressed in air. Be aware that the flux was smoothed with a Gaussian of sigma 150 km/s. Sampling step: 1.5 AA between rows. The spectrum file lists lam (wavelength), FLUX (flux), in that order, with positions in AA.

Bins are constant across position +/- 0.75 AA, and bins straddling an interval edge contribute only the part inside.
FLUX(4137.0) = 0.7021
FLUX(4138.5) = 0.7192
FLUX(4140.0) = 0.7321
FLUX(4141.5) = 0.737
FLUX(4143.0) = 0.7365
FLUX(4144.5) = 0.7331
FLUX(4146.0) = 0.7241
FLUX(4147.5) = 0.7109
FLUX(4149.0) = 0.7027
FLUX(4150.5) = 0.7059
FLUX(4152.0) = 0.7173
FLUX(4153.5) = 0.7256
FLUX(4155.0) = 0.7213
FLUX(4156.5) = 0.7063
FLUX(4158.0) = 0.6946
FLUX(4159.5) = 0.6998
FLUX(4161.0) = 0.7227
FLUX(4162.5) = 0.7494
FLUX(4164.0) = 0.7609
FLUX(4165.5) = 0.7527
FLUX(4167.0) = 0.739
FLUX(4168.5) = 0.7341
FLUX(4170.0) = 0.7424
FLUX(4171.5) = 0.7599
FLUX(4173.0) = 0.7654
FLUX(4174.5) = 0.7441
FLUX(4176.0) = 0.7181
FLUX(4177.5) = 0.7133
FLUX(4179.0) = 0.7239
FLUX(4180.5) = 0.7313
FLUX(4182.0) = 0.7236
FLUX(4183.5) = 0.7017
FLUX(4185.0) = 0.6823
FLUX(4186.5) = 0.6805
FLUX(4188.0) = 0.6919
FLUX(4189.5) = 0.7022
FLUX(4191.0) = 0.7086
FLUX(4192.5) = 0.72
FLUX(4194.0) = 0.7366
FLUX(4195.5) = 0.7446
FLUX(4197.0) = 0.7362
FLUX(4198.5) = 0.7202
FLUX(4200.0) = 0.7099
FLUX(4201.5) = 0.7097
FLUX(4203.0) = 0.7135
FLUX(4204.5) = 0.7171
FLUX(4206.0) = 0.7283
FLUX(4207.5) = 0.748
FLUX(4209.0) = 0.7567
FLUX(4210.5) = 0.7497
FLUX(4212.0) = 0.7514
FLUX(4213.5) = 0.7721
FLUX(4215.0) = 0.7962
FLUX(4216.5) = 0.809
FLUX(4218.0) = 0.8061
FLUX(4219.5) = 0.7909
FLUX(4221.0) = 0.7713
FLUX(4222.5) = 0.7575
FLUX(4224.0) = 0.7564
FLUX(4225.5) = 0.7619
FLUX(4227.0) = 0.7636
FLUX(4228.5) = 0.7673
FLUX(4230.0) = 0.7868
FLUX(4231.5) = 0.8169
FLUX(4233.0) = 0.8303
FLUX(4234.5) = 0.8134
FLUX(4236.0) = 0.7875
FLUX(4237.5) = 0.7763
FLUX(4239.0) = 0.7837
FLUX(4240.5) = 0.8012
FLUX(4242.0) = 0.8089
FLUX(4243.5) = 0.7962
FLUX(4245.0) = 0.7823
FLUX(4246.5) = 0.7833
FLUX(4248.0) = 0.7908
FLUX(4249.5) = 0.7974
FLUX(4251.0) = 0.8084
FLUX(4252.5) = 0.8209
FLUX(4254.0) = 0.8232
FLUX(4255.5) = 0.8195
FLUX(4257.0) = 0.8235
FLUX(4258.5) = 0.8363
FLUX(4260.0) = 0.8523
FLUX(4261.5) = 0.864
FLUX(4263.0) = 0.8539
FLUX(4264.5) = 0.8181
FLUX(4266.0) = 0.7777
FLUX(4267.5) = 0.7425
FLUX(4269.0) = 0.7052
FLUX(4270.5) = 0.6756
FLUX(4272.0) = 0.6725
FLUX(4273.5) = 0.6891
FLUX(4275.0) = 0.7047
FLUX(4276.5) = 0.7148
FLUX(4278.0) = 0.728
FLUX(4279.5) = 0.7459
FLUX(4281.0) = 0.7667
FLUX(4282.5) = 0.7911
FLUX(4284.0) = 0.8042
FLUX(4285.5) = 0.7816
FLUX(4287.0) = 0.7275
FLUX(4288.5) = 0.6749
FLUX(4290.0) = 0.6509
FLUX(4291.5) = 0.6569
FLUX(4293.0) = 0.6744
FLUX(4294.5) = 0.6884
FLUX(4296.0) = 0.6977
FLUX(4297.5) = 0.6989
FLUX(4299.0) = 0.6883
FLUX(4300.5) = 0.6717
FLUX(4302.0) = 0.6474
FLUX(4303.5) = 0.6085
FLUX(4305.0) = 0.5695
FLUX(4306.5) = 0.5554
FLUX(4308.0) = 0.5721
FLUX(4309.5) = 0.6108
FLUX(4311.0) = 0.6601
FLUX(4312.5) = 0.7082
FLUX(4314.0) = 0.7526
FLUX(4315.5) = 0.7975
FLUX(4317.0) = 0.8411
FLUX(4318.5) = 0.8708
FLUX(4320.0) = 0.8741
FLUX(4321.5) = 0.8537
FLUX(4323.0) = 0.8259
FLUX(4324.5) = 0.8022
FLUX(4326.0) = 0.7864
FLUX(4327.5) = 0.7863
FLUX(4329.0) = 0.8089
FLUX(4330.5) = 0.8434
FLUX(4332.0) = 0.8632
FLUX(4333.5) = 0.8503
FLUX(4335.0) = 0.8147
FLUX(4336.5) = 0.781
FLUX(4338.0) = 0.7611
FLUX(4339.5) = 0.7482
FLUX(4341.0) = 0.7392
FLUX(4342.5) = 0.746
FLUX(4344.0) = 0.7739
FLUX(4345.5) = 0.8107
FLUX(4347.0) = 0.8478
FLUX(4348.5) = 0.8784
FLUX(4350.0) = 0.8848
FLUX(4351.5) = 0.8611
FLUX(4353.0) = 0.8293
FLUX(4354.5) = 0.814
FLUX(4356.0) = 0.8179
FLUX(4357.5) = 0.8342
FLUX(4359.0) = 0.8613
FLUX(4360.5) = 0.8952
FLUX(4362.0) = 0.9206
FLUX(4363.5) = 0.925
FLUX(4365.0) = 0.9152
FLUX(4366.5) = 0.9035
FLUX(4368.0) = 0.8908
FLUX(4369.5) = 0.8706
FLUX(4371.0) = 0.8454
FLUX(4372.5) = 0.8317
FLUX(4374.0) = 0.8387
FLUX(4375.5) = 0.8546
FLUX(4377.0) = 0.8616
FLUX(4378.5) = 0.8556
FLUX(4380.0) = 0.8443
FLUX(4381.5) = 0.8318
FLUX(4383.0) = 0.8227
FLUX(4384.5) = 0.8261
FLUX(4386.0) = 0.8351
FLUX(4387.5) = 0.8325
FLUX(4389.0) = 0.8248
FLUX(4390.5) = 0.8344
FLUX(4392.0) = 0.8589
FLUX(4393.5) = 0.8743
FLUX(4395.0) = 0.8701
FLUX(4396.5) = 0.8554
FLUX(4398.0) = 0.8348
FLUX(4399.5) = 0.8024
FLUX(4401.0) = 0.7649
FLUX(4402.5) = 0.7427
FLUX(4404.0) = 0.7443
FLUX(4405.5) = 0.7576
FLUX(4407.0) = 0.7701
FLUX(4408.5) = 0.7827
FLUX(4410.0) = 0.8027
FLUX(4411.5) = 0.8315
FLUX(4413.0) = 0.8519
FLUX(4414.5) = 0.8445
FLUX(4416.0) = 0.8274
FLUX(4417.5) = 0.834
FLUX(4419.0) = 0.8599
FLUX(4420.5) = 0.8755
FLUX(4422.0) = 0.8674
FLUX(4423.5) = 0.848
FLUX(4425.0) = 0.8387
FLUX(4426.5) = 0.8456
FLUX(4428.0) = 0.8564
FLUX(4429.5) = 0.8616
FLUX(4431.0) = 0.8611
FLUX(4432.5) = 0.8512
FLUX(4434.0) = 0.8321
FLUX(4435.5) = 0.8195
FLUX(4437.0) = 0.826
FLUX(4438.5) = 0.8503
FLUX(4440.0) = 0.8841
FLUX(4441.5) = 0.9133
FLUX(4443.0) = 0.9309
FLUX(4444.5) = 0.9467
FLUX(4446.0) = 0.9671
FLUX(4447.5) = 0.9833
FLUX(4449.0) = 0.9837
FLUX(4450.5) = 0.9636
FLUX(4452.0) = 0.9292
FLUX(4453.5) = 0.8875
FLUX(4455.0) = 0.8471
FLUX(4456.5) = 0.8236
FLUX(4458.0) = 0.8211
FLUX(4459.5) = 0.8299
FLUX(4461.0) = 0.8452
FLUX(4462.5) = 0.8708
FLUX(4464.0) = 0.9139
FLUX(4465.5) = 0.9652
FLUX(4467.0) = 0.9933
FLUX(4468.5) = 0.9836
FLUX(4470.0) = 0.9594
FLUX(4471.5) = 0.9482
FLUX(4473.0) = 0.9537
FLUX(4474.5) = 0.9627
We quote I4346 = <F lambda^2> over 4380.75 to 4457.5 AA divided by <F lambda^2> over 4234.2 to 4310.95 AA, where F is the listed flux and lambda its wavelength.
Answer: 1.2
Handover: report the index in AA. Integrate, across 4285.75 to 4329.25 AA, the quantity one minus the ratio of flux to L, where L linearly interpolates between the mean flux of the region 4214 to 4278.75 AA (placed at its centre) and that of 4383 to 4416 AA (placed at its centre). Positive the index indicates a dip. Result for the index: 4.42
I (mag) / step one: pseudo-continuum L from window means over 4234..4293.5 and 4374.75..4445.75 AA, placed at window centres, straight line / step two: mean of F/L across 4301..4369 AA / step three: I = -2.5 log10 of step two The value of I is 0.01 mag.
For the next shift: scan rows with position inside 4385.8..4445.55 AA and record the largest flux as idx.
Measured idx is 0.9467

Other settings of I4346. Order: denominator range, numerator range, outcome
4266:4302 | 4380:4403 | 1.23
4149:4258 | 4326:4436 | 1.20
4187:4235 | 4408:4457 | 1.28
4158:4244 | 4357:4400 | 1.24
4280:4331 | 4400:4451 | 1.24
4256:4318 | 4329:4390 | 1.21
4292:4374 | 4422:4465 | 1.18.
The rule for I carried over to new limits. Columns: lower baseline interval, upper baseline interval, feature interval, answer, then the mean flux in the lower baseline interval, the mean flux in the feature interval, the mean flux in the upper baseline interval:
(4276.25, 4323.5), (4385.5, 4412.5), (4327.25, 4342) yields -0.07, 0.715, 0.799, 0.812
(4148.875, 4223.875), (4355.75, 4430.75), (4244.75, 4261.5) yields -0.06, 0.734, 0.816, 0.842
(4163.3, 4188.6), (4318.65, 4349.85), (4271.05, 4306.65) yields 0.14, 0.728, 0.694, 0.812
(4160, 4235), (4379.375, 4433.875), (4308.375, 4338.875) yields 0.01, 0.745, 0.792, 0.83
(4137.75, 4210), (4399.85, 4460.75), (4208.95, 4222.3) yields -0.05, 0.724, 0.778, 0.854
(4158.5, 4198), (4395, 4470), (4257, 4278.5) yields 0.02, 0.726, 0.762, 0.863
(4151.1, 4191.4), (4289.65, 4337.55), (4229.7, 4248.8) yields -0.10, 0.723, 0.797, 0.736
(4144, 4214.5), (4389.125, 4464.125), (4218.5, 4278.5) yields -0.03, 0.726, 0.782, 0.854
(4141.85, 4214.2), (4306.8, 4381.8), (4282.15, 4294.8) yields 0.10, 0.726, 0.715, 0.818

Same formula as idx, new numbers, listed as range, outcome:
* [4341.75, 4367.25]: 0.925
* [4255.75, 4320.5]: 0.8741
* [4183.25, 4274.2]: 0.864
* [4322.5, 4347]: 0.8632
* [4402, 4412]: 0.8315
